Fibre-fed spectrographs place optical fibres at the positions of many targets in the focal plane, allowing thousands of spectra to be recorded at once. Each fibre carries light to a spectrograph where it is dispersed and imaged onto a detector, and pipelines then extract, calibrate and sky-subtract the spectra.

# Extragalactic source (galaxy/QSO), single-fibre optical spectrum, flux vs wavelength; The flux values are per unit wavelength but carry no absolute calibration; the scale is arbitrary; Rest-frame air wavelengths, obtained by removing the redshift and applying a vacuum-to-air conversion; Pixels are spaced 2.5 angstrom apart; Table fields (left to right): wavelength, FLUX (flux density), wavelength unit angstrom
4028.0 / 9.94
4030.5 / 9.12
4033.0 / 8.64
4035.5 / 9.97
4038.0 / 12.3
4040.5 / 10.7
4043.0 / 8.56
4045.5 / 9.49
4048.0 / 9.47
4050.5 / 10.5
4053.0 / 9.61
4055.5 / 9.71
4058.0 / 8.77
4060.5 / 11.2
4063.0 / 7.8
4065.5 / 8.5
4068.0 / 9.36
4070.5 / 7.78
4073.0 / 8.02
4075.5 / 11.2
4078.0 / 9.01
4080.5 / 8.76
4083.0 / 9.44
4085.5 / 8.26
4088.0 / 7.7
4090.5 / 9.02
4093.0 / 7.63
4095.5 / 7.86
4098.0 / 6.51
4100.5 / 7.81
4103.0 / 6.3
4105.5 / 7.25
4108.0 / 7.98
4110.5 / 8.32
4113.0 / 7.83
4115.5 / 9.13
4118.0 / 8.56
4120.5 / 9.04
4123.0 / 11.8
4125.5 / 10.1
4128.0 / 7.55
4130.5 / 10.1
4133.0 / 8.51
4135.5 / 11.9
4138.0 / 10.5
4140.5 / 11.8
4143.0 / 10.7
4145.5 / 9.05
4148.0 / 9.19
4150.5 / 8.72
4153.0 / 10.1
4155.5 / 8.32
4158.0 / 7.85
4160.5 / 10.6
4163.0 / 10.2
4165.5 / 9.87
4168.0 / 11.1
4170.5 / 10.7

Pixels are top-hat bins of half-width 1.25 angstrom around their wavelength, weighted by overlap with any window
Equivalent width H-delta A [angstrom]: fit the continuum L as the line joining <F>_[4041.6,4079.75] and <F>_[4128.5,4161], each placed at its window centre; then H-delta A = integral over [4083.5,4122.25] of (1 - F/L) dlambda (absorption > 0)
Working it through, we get 6.0 angstrom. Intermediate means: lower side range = 9.26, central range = 8.03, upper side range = 9.72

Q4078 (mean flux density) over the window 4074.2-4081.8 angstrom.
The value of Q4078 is 9.64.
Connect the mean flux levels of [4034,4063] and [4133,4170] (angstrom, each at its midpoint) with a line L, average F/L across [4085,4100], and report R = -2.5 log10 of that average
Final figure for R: 0.262 mag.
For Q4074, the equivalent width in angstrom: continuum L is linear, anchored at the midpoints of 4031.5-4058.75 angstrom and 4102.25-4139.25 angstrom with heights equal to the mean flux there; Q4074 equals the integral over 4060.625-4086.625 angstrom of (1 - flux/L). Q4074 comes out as 1.6 angstrom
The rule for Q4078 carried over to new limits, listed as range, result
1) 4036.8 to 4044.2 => 10.5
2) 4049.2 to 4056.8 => 9.93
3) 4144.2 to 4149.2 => 9.14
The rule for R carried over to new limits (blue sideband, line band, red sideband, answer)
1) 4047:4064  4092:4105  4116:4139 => 0.32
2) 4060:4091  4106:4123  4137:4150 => 0.11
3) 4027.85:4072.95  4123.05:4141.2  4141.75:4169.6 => -0.06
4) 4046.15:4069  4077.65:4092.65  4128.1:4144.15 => 0.14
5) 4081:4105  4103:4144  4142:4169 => -0.07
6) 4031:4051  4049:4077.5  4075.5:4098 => -0.01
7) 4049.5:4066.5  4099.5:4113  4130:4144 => 0.32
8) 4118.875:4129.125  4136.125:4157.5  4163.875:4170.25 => 0.03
